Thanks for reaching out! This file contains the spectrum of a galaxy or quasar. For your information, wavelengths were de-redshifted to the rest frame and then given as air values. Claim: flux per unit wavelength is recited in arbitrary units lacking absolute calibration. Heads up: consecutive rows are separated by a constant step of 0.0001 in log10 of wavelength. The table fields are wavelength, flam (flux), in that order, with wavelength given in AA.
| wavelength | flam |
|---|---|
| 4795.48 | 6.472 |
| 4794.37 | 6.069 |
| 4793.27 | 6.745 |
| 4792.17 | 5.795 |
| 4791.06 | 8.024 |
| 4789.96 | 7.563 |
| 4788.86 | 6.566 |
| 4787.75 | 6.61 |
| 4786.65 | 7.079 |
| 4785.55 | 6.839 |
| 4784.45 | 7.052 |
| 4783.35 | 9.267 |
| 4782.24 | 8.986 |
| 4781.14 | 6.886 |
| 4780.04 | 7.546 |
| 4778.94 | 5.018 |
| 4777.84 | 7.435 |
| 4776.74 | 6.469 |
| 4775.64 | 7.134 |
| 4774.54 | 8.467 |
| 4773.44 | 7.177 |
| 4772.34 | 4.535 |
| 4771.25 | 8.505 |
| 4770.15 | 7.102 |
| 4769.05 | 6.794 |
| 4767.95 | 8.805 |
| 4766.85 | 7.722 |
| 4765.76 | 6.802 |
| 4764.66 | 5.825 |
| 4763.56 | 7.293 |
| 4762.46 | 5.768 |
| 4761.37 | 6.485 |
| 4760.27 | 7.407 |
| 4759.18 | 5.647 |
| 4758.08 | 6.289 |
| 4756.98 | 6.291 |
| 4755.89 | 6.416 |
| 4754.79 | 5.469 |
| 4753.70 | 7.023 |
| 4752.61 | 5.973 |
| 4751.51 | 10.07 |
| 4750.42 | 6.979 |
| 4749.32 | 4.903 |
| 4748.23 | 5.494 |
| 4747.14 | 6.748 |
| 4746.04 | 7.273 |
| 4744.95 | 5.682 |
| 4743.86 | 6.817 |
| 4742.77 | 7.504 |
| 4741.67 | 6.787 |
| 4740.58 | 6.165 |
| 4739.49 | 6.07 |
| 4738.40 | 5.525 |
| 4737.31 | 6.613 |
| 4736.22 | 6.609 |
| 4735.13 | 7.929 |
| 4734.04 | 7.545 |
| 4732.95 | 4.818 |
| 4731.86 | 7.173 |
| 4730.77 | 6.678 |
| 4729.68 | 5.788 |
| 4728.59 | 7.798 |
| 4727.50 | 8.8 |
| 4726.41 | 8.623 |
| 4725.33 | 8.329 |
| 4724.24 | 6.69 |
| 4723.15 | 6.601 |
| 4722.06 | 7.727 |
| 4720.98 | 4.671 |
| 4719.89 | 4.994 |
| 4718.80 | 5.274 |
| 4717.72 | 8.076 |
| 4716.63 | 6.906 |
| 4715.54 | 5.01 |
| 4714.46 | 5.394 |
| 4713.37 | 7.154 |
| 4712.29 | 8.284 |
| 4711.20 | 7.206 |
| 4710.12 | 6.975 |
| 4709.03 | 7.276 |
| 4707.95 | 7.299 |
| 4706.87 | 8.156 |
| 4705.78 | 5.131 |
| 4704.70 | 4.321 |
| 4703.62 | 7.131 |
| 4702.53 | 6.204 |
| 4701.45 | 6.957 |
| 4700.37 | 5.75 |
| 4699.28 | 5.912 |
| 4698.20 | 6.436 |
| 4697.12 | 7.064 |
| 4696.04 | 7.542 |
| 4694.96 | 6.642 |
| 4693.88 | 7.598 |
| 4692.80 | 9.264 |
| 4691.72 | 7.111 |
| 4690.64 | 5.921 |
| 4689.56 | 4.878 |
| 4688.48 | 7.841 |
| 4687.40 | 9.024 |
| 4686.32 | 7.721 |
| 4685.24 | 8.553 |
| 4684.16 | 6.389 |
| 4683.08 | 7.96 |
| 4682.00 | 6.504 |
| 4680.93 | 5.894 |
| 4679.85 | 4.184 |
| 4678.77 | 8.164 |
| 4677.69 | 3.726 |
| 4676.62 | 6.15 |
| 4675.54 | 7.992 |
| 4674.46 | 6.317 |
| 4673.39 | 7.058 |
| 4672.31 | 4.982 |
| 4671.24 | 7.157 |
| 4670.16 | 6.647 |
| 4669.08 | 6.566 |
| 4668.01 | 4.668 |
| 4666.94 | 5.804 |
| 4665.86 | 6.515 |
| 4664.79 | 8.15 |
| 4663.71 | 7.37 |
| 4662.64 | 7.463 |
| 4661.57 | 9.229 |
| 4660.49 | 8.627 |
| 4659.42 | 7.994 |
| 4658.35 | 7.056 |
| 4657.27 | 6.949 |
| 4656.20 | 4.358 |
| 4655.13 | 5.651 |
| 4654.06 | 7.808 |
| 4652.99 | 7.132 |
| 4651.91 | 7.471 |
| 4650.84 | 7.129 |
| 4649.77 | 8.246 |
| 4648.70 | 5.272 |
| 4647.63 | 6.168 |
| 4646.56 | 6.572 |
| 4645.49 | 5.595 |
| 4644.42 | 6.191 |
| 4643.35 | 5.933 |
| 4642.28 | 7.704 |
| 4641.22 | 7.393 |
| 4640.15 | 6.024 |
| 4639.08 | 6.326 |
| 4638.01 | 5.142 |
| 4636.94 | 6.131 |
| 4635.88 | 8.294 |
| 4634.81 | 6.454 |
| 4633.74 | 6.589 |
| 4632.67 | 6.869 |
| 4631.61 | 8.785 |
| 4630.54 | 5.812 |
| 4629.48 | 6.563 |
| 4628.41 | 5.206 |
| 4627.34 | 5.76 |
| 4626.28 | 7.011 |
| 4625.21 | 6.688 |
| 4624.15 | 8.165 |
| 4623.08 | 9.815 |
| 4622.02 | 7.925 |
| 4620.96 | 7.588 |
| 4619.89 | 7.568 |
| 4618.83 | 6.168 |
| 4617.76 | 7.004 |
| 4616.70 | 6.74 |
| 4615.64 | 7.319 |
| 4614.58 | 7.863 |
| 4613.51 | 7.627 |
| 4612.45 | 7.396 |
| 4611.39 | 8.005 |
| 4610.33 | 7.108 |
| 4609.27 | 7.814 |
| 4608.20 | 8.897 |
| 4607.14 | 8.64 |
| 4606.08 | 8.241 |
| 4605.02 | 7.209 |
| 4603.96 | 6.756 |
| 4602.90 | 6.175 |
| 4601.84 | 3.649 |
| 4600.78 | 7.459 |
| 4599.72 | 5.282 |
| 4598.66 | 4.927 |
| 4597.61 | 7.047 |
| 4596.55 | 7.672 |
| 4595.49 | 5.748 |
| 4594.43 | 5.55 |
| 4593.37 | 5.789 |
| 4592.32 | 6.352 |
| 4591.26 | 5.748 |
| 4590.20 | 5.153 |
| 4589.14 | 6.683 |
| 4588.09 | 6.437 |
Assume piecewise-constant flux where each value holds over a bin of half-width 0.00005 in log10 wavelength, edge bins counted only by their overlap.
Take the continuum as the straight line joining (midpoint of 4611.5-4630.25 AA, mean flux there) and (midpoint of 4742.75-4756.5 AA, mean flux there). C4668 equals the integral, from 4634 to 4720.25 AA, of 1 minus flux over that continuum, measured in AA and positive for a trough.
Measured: 2.7 AA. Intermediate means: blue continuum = 7.2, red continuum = 6.61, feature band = 6.72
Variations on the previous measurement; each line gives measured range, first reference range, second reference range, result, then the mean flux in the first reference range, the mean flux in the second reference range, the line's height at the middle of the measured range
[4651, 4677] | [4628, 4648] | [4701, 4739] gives -1.2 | 6.52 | 6.73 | 6.59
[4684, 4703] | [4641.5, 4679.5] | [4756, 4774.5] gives -0.9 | 6.73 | 6.82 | 6.76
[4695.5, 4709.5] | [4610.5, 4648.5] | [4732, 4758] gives 0.3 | 6.91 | 6.56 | 6.69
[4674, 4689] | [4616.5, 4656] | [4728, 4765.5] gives -0.4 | 6.81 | 6.56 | 6.71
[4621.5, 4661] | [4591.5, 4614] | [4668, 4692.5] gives -0.6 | 6.81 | 6.65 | 6.73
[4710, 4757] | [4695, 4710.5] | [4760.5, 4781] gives 0.3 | 6.58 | 6.94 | 6.74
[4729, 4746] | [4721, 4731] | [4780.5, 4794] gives 1.8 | 7.33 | 7.27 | 7.32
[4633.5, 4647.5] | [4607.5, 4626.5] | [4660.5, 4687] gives 1.5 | 7.61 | 6.76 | 7.26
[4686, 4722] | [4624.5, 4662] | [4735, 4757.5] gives -0.4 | 6.75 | 6.57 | 6.64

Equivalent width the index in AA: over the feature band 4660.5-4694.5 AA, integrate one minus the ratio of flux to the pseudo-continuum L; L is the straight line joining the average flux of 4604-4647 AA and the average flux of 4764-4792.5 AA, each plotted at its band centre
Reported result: 1.10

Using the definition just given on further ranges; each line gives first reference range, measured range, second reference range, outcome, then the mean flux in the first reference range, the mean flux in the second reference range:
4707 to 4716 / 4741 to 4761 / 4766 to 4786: 1.57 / 6.91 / 7.31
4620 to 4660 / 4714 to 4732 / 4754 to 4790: 0.42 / 6.81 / 6.94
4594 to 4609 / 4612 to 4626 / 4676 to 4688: -1.70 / 6.69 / 6.76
